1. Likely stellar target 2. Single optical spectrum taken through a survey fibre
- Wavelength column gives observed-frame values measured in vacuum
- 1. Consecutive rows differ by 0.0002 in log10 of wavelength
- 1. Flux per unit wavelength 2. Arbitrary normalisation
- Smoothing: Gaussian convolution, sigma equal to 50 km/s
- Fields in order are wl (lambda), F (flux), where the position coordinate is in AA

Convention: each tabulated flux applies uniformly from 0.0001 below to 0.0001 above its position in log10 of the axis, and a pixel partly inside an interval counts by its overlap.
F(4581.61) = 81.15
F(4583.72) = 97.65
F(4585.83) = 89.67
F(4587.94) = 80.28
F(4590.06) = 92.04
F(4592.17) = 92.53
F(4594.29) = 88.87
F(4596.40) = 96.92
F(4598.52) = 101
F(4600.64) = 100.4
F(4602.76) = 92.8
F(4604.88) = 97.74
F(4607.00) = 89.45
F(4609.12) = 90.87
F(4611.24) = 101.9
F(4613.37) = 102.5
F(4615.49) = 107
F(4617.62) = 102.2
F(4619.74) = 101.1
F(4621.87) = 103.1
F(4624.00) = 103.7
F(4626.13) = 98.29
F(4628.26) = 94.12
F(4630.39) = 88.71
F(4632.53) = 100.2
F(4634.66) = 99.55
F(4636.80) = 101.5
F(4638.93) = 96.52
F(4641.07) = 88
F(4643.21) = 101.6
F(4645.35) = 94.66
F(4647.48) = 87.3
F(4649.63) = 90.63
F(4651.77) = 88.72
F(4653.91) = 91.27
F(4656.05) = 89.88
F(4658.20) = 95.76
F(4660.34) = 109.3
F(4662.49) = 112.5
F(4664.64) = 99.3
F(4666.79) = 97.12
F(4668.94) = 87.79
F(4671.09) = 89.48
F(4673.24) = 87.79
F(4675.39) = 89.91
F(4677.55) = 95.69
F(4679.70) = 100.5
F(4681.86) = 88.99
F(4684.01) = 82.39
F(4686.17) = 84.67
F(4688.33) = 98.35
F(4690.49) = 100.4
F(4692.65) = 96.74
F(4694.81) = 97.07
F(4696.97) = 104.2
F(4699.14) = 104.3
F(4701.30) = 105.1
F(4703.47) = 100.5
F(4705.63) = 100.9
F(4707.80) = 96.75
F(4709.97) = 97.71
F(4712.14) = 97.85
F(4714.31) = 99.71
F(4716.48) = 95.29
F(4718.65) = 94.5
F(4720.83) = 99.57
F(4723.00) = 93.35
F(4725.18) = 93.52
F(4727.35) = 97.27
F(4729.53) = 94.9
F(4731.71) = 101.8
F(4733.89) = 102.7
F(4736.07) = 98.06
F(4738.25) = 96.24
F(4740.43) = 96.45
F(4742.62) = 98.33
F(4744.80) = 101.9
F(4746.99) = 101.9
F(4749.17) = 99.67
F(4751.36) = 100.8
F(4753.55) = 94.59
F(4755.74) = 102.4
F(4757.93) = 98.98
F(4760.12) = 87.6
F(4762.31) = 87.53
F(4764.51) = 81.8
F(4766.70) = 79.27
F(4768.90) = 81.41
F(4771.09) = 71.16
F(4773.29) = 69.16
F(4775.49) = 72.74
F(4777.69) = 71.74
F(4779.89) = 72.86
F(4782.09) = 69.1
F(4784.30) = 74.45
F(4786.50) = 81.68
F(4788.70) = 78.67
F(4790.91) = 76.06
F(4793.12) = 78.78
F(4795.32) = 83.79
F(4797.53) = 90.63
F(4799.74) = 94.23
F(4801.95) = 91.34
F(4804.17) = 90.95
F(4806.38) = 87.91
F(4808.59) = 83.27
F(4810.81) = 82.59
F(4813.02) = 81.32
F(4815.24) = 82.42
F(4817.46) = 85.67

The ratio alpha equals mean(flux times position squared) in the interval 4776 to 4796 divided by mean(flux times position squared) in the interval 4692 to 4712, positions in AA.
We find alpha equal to 0.8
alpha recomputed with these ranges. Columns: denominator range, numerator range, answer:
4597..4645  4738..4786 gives 0.94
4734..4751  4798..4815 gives 0.90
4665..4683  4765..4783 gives 0.83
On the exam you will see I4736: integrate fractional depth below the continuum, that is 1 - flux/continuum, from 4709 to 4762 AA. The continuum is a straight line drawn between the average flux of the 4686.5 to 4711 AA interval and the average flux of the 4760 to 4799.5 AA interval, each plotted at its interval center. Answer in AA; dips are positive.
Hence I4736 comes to -4.6 AA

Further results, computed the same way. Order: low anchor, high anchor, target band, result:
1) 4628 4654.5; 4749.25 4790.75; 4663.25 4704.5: -2.42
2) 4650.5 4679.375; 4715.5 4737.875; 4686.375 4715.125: -0.97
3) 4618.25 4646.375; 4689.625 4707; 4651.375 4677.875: 1.15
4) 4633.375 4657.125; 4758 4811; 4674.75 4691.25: -0.42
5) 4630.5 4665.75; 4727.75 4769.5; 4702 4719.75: -0.44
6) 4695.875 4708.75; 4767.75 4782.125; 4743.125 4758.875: -3.35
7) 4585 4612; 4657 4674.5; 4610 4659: -0.75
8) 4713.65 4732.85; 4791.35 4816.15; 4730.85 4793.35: 3.04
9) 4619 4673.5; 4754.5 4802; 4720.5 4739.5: -2.32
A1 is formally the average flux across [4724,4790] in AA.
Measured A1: 88.6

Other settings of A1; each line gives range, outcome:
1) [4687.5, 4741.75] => 98.5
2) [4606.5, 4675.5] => 96.6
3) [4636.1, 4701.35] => 95.2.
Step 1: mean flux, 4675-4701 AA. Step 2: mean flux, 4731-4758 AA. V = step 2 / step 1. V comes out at 1.04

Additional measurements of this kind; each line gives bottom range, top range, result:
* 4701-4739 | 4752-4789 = 0.83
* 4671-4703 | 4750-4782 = 0.87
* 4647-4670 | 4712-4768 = 1.00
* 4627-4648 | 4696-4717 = 1.05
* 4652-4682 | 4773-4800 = 0.82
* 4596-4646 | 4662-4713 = 0.98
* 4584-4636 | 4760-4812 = 0.84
